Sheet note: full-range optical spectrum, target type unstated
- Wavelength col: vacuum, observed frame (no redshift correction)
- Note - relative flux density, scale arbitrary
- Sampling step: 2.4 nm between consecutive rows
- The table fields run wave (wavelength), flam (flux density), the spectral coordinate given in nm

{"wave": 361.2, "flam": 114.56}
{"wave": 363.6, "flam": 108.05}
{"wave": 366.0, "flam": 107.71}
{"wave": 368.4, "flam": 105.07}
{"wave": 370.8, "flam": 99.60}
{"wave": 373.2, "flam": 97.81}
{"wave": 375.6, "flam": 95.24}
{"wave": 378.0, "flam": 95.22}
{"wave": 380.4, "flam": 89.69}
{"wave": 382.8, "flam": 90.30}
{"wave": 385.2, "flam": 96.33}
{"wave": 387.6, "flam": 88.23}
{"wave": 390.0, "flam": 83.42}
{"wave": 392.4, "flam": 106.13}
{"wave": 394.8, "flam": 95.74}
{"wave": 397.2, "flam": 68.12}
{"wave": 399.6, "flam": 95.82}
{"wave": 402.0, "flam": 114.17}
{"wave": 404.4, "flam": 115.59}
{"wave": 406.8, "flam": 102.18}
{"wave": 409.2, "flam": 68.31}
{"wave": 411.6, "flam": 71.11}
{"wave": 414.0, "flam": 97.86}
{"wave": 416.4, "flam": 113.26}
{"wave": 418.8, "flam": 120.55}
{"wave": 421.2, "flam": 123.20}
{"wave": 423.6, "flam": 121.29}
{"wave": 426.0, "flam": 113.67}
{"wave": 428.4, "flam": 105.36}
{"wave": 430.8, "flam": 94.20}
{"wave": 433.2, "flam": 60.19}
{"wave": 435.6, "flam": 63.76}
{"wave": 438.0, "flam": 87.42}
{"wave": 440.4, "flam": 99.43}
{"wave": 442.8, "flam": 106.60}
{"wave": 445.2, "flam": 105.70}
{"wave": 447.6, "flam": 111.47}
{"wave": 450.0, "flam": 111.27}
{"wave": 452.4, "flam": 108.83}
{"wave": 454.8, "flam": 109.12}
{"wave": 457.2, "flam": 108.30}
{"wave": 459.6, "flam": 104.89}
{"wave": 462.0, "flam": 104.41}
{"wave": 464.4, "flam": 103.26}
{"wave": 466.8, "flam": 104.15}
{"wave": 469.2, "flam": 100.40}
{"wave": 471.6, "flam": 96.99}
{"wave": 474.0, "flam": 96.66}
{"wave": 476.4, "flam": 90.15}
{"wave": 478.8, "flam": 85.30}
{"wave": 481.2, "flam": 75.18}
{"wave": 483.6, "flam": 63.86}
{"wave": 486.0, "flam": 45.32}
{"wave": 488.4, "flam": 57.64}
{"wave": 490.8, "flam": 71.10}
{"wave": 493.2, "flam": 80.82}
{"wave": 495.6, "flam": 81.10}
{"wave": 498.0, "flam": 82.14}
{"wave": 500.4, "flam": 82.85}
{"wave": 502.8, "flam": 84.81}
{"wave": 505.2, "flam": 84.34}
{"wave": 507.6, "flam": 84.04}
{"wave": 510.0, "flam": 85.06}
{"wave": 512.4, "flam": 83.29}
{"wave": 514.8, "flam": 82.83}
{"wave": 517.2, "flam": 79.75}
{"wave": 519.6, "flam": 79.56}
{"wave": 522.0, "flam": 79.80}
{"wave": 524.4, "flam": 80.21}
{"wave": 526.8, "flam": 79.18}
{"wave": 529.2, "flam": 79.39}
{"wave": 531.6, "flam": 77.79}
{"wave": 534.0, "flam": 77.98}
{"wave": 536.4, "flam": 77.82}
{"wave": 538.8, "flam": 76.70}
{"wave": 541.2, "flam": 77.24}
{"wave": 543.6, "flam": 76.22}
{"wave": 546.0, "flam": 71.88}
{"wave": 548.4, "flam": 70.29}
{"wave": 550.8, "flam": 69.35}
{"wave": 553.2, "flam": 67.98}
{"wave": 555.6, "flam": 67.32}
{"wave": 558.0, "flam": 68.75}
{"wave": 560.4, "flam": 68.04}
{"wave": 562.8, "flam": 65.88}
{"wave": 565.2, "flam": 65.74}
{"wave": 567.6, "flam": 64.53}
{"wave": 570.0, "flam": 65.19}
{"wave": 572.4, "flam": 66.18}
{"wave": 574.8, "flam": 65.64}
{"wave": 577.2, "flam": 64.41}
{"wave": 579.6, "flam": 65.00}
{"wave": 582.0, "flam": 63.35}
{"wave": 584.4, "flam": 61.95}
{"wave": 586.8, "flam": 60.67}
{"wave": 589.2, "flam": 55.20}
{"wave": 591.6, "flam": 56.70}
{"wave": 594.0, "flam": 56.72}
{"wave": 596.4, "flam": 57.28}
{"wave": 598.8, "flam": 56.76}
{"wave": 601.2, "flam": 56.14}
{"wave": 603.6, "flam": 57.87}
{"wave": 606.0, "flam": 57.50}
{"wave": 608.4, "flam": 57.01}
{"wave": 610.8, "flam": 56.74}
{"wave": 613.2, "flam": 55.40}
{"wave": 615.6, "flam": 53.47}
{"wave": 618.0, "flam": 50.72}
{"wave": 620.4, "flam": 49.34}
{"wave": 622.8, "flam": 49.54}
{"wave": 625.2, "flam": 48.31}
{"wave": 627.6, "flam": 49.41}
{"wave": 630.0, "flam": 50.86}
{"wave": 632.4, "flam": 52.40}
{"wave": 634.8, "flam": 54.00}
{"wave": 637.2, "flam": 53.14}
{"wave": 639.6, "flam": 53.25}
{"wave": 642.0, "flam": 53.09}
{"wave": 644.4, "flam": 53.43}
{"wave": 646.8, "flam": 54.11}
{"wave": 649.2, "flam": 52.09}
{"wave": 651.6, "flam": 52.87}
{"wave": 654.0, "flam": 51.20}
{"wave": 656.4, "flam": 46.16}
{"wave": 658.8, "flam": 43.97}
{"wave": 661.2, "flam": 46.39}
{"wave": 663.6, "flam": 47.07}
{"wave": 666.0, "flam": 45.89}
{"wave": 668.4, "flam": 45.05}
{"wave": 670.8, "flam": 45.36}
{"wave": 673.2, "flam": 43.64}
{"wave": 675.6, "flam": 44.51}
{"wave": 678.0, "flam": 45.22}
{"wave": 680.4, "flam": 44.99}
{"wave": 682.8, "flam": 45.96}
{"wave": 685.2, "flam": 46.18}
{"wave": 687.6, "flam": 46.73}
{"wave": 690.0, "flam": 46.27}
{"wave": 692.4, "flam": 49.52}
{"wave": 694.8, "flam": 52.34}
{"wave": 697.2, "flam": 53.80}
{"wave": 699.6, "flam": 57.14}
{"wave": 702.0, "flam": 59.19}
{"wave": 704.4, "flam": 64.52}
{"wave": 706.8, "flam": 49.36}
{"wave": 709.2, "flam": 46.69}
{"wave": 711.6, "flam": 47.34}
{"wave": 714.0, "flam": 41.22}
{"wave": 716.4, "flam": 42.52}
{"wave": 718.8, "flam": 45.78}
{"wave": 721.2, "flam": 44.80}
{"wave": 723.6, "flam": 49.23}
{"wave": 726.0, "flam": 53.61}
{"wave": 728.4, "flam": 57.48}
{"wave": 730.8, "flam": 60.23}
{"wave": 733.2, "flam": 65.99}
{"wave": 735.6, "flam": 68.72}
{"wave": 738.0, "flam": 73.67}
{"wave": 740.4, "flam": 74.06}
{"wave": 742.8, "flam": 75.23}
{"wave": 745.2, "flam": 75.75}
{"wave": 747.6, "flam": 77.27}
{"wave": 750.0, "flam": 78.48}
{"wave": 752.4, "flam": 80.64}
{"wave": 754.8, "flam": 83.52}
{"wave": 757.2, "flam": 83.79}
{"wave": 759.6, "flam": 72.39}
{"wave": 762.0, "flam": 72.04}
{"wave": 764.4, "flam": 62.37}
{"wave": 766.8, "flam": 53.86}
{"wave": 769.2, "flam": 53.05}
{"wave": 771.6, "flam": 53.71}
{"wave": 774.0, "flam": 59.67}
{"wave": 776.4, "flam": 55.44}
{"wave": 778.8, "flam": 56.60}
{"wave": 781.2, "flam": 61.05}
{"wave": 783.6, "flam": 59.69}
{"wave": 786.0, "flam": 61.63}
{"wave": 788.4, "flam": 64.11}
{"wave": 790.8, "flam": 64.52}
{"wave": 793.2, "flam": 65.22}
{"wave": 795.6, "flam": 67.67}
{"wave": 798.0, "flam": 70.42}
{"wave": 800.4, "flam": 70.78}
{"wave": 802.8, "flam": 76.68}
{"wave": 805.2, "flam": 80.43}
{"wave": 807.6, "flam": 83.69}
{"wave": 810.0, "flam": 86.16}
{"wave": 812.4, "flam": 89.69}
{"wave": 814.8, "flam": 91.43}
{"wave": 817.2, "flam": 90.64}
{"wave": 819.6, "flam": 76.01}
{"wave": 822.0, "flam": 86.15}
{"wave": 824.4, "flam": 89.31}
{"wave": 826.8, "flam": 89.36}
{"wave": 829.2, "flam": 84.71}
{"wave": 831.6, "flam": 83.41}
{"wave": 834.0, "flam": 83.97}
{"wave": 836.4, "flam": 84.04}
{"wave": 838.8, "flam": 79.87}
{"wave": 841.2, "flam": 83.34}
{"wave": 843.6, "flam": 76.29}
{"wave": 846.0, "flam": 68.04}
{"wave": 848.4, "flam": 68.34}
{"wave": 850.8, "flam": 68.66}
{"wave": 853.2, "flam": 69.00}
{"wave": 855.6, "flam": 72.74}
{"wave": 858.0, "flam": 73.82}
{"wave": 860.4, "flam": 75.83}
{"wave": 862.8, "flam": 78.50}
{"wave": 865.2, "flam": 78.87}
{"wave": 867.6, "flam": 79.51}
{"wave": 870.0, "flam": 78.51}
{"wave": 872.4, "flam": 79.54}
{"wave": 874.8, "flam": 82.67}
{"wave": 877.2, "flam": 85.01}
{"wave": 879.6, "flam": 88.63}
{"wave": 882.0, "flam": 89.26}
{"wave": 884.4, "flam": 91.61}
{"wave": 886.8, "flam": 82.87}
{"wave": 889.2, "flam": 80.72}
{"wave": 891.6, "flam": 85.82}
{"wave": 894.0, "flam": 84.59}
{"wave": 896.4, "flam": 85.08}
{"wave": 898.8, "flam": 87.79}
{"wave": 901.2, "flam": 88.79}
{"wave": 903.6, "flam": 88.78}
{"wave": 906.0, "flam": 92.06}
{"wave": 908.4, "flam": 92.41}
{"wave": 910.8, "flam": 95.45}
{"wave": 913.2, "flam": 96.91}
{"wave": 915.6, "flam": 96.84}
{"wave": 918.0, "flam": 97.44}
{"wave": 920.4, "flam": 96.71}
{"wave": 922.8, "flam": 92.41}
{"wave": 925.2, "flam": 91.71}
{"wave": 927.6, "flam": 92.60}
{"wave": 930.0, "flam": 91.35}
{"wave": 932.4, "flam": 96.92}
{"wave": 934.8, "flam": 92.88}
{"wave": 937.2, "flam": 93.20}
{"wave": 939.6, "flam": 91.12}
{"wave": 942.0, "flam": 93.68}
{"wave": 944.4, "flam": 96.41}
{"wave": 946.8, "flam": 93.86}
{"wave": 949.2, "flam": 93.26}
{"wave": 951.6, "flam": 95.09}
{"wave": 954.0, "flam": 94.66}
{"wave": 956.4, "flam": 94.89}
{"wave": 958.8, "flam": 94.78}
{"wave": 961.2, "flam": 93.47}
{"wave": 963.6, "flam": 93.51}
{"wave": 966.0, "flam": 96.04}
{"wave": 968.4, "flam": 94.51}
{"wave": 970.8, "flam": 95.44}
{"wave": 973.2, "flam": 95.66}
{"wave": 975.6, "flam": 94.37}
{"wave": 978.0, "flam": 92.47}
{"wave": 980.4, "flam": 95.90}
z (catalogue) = 0.665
